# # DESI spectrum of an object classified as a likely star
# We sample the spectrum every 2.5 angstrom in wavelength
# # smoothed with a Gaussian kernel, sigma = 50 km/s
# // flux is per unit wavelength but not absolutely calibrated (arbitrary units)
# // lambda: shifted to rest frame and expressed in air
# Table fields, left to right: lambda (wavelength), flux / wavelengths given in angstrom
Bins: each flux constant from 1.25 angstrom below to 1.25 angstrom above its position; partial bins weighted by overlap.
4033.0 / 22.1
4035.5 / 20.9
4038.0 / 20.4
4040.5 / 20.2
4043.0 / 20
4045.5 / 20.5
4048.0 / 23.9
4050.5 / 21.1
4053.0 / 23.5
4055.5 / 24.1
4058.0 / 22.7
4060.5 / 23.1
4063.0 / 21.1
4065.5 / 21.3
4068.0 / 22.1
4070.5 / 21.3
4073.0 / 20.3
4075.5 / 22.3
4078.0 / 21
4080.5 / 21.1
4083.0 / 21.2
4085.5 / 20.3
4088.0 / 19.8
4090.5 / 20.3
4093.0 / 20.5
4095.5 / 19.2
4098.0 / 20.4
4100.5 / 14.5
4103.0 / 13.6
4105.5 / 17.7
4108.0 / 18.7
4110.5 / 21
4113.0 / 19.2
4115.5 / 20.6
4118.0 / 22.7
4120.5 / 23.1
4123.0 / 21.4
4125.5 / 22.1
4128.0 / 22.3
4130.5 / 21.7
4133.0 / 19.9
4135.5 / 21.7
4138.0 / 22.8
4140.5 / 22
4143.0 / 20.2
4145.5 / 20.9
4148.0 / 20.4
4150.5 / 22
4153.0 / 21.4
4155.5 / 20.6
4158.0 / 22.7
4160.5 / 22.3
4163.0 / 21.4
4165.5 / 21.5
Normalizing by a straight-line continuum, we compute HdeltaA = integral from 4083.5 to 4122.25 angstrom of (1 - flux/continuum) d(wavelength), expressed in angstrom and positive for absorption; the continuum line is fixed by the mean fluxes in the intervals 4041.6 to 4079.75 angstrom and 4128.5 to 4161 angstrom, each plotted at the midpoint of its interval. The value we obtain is 3.8 angstrom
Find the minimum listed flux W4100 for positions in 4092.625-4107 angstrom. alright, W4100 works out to 13.6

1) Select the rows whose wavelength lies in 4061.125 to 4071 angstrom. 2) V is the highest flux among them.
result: 22.1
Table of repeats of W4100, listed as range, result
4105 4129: 17.7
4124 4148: 19.9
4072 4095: 19.8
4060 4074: 20.3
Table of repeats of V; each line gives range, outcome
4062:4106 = 22.3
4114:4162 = 23.1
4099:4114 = 21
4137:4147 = 22.8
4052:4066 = 24.1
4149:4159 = 22.7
